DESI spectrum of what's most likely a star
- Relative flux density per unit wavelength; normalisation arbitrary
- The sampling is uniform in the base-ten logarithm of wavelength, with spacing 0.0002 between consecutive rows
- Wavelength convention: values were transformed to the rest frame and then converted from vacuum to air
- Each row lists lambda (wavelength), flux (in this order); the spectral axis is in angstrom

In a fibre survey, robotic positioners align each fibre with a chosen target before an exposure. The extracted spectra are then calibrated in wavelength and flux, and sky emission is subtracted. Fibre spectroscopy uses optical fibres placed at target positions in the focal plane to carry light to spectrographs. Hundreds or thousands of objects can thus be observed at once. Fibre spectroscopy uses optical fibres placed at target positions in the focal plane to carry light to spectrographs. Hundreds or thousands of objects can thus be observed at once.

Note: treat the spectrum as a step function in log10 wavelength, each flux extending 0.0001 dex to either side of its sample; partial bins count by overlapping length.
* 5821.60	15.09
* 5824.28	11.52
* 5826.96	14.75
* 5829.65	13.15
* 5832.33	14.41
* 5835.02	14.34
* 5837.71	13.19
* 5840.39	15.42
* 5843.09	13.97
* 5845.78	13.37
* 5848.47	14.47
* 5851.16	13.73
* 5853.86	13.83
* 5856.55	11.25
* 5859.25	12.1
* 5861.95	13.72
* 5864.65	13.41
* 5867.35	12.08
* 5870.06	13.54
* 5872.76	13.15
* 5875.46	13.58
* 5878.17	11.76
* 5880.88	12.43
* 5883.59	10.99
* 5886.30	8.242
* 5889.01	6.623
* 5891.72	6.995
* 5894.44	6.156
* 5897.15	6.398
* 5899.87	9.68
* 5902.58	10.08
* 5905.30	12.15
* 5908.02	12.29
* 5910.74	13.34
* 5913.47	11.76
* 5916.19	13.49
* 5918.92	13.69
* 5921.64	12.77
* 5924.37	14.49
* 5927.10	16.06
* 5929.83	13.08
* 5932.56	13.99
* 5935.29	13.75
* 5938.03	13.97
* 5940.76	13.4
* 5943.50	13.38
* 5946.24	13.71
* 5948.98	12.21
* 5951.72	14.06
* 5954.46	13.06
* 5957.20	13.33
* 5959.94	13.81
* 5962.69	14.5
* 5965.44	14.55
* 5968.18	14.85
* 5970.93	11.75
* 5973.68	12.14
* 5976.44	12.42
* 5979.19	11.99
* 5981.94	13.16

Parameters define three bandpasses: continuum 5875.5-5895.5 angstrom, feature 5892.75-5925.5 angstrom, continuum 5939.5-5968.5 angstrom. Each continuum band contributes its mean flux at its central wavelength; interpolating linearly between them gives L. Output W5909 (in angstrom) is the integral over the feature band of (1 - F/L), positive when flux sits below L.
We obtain -1.05 angstrom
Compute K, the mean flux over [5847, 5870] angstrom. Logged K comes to 13.1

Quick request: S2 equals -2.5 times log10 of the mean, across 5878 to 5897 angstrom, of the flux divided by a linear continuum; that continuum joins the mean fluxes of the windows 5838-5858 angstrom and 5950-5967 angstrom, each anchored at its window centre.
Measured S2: 0.50 mag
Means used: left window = 13.7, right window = 13.9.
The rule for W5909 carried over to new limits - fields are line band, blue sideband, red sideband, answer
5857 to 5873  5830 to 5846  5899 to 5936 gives 0.95 angstrom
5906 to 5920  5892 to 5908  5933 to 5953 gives -3.32 angstrom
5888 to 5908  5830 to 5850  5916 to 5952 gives 7.60 angstrom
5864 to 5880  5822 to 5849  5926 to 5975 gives 1.07 angstrom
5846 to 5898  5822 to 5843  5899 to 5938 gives 8.20 angstrom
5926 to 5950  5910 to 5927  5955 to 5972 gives -0.21 angstrom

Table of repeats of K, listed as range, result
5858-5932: 11.7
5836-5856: 13.9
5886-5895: 6.93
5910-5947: 13.6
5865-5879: 12.9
